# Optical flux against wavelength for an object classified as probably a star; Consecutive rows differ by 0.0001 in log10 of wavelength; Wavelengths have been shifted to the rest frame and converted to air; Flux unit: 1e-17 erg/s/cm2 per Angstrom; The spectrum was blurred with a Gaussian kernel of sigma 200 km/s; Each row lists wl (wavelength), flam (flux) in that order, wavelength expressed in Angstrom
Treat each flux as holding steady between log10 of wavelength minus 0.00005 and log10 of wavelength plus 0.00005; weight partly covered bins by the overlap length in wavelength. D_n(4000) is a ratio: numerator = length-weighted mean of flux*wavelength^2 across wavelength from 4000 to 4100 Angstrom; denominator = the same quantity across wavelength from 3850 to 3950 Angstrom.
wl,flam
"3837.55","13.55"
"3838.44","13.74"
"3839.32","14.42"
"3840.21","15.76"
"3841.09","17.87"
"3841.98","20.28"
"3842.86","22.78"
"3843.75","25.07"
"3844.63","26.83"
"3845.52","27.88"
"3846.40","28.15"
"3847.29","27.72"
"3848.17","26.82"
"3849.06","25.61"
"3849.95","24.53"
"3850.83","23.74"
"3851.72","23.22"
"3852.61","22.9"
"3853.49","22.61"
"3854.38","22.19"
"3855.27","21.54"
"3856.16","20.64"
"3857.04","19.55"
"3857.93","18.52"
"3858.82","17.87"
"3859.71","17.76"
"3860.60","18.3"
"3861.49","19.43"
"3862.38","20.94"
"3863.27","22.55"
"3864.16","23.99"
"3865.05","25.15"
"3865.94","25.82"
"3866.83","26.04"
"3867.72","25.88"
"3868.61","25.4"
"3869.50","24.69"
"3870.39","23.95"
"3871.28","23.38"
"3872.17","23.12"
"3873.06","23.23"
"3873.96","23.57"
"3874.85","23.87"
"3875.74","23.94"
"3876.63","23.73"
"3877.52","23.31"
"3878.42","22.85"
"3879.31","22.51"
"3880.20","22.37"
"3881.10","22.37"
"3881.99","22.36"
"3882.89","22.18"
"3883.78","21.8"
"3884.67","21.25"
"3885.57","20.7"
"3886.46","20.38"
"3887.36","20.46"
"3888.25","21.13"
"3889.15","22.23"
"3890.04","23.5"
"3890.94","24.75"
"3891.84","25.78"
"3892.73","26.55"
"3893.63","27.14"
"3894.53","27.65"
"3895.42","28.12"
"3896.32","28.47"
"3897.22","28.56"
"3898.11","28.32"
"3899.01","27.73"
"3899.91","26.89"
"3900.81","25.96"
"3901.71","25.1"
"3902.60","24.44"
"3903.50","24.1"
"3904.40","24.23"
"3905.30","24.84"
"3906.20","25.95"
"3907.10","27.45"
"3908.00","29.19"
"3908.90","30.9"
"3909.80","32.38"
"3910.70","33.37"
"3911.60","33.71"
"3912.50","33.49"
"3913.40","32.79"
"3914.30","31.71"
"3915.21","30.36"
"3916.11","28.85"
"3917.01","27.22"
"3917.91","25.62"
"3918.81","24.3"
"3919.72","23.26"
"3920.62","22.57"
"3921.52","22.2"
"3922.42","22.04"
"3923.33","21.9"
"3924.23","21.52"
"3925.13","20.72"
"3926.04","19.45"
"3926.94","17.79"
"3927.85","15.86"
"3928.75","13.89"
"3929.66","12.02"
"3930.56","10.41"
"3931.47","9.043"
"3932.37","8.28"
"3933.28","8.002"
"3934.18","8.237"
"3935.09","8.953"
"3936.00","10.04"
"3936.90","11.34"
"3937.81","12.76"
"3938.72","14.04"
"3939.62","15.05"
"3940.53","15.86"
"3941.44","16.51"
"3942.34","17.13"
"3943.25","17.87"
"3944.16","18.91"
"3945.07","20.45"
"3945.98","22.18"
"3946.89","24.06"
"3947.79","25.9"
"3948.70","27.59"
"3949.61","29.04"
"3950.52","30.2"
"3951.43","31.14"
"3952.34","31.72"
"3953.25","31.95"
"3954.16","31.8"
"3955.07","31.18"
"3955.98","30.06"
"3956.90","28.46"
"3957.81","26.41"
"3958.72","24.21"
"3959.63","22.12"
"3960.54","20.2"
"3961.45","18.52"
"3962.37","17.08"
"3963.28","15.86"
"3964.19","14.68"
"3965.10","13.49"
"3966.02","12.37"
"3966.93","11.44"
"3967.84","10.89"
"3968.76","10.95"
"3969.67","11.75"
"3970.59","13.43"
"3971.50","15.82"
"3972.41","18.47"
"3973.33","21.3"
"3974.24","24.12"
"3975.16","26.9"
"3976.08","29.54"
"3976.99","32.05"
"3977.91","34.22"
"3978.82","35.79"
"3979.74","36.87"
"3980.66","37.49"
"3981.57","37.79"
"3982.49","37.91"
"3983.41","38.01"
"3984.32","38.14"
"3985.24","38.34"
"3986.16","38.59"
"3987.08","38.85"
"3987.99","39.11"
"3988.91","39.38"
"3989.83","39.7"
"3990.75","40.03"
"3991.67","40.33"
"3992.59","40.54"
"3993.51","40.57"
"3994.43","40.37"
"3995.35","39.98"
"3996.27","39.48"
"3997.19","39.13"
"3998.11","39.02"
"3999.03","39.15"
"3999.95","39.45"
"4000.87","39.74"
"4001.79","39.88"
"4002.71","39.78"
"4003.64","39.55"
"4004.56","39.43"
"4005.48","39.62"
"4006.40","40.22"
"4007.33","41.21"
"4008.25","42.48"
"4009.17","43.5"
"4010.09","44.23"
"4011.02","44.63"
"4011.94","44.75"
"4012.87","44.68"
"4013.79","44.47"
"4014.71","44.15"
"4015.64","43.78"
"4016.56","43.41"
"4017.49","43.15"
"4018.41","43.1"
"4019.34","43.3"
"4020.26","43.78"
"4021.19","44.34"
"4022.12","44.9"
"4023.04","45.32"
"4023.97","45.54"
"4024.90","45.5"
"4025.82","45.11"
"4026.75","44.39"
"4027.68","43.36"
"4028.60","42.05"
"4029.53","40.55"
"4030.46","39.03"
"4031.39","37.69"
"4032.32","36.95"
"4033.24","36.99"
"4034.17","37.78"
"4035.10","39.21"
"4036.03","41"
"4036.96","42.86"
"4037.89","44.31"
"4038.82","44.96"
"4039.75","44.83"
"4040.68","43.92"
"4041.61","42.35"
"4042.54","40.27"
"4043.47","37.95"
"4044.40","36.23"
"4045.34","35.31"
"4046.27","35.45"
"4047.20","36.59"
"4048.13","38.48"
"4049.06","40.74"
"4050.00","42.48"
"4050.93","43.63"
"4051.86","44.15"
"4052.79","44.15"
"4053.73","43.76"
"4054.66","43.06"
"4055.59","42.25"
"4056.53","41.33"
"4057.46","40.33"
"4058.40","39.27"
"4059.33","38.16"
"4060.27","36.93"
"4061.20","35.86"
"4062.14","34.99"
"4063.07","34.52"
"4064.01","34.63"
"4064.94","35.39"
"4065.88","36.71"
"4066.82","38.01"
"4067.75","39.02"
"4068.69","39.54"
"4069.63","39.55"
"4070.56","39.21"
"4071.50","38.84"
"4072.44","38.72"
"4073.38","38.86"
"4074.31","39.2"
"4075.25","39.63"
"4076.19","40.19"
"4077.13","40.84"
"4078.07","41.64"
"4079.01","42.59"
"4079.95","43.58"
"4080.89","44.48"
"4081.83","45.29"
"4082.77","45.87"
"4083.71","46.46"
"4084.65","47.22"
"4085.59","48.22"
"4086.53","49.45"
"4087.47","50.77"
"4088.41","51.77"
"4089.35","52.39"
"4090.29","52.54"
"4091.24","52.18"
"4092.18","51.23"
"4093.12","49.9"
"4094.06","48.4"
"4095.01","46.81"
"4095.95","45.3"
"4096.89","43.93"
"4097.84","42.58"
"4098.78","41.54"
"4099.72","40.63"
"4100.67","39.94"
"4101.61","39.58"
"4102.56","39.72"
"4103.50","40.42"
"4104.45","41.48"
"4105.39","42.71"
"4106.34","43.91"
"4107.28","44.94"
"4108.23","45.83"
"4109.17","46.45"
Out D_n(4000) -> 2.03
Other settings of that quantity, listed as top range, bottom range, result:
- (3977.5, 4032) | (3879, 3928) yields 1.71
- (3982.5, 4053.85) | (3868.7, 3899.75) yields 1.83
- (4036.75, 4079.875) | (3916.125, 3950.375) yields 2.34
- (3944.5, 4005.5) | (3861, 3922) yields 1.24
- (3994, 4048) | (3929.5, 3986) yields 1.94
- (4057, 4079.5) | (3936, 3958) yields 1.77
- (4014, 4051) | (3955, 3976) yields 2.26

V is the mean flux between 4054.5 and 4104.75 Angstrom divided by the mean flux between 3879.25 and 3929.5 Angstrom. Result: 1.70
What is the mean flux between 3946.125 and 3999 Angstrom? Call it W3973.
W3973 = 29.1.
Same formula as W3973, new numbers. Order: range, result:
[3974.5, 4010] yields 38.5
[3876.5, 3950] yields 22.3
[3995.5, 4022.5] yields 42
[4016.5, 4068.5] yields 40.7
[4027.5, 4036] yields 39.3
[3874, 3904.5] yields 24.3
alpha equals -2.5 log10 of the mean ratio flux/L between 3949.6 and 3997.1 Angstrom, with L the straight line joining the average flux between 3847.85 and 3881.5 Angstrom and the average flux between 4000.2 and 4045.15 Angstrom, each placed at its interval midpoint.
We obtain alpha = 0.25 mag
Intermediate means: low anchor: 22.8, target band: 28.9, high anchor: 42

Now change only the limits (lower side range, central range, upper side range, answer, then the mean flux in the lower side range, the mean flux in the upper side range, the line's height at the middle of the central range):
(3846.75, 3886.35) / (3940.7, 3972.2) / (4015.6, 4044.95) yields 0.484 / 22.8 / 42.1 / 33.4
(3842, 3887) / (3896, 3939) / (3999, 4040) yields 0.290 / 23.1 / 42.2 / 29.6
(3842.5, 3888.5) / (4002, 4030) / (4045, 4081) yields -0.208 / 23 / 39.5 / 35.6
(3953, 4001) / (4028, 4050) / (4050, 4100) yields -0.055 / 29.6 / 42.8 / 37.9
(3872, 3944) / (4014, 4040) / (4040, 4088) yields -0.172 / 22.3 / 40.7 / 36.4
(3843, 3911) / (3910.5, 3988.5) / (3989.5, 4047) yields 0.387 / 24.3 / 41.4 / 33.1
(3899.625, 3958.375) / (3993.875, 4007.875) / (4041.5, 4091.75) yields -0.217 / 22.8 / 41.5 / 32.6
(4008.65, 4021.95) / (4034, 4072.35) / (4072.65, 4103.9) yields 0.122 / 44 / 44.9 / 44.4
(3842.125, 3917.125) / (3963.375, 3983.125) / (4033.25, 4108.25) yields 0.398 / 24.8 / 42.1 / 33.3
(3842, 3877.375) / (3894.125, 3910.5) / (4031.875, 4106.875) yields -0.008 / 23.4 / 41.9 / 27.1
